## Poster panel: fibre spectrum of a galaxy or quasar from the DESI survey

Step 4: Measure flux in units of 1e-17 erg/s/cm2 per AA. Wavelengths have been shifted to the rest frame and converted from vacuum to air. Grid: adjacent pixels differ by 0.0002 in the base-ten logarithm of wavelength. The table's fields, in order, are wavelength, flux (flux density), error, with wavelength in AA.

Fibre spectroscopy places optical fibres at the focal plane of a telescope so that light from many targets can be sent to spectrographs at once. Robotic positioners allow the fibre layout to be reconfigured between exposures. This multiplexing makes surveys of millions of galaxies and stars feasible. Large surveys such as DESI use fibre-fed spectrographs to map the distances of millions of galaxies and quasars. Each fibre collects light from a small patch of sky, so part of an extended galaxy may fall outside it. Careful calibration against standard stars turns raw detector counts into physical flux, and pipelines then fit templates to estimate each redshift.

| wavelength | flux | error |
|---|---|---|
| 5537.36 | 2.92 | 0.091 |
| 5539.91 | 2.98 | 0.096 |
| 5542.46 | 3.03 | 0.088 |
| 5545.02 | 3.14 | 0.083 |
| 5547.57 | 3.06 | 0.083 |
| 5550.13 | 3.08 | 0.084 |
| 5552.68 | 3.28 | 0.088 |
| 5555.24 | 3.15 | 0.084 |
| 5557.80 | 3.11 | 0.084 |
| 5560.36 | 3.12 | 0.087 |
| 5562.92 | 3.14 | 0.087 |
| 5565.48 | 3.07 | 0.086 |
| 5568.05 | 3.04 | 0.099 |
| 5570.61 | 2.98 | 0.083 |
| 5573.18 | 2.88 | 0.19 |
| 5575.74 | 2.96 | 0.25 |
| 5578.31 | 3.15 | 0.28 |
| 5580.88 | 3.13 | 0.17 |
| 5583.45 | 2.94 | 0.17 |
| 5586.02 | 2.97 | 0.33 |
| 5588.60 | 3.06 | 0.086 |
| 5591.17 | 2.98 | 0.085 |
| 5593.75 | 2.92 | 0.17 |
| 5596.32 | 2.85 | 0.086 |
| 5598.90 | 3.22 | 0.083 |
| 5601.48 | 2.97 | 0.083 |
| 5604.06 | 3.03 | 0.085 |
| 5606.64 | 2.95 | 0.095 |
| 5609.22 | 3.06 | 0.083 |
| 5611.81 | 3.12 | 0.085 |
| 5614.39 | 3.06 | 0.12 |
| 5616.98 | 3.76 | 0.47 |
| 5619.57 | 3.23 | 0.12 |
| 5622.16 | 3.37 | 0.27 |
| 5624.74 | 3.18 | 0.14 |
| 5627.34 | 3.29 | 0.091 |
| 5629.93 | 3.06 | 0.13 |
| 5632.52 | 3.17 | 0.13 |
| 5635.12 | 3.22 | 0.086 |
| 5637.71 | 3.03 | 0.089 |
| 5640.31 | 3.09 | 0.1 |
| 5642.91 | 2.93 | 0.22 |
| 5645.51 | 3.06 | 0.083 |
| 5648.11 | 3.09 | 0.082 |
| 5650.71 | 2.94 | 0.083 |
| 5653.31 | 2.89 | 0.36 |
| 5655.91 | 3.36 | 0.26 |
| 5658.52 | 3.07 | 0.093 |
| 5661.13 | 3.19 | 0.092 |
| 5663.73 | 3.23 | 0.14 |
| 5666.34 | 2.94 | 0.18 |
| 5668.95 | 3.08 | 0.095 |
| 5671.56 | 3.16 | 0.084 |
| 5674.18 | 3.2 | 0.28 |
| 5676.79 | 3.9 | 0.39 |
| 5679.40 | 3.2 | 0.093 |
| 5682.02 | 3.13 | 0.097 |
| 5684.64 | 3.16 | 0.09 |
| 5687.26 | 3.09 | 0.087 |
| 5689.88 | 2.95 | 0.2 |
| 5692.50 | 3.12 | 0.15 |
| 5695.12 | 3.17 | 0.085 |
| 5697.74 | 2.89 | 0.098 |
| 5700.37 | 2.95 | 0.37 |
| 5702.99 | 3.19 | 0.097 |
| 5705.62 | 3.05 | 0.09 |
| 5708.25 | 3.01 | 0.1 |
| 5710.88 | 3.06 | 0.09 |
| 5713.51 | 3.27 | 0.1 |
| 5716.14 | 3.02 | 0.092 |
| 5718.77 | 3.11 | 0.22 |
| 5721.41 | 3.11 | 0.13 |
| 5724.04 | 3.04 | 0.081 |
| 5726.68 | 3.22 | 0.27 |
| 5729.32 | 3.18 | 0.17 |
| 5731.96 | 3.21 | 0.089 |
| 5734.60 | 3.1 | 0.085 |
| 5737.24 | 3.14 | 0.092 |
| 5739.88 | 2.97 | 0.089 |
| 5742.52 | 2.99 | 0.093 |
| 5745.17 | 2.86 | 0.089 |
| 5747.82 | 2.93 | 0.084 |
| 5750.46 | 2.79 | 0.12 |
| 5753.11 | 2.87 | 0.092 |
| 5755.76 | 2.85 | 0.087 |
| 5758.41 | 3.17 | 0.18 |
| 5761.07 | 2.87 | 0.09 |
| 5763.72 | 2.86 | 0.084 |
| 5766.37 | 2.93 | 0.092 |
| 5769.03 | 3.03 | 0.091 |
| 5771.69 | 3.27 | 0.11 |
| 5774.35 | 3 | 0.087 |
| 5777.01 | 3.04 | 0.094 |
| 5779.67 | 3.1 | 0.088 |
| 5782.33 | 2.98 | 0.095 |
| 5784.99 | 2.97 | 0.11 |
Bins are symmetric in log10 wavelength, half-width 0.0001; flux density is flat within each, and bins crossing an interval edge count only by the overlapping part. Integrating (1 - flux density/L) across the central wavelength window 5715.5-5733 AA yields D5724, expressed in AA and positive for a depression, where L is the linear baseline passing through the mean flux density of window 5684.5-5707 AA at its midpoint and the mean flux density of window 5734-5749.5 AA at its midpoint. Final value -0.7 AA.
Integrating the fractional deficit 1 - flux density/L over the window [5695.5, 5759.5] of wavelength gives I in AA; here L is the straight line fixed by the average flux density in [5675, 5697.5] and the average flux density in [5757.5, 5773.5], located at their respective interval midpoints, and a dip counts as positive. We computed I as 1.28 AA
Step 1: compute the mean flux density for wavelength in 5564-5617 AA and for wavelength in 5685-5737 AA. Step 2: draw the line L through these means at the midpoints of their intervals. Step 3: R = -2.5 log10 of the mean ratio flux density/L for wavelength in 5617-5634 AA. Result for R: -0.07 mag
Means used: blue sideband 3.04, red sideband 3.09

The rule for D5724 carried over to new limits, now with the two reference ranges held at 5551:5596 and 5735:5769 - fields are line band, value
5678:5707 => -1.0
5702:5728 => -1.2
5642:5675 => -1.0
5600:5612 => 0.0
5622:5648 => -1.0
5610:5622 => -1.1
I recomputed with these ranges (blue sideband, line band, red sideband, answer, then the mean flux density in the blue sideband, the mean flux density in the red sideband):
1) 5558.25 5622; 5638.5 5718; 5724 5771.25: -2.05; 3.07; 3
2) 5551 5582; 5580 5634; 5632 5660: -0.55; 3.08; 3.07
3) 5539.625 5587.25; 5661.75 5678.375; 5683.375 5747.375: -0.95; 3.07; 3.08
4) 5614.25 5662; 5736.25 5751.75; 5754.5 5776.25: 0.42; 3.16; 3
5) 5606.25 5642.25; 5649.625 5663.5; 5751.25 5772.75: 0.14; 3.19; 2.97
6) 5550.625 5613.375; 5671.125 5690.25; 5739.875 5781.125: -1.50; 3.05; 2.97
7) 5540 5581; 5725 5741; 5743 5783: -0.81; 3.08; 2.97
